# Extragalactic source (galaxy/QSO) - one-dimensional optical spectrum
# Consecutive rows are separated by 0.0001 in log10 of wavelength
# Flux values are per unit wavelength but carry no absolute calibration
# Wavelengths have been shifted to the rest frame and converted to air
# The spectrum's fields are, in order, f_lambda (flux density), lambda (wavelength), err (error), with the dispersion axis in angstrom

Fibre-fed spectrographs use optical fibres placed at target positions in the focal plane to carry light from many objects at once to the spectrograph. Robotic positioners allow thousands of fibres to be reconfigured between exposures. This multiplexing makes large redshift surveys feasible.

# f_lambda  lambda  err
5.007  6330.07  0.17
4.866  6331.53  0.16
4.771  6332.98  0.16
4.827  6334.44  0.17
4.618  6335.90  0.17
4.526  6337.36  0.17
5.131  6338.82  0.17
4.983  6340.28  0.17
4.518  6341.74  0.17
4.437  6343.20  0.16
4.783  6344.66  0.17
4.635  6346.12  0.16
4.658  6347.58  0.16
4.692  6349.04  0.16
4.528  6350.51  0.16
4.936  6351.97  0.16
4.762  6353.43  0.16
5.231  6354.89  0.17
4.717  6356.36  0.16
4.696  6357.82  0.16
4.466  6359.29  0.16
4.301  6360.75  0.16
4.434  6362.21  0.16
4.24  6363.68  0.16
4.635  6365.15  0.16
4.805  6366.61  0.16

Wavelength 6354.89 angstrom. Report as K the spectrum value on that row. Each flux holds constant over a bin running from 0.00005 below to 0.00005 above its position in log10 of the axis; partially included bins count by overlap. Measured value 5.231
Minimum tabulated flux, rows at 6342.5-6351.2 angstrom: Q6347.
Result 4.437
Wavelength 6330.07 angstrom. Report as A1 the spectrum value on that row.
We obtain 5.007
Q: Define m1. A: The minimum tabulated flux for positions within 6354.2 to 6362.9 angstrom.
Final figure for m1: 4.301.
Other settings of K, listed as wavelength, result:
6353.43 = 4.762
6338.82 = 5.131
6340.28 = 4.983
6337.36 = 4.526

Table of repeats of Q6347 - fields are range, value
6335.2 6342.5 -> 4.518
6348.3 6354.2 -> 4.528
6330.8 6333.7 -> 4.771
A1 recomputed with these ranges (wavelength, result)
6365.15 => 4.635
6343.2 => 4.437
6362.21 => 4.434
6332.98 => 4.771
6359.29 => 4.466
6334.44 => 4.827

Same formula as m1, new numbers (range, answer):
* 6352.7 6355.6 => 4.762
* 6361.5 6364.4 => 4.24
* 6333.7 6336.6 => 4.618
